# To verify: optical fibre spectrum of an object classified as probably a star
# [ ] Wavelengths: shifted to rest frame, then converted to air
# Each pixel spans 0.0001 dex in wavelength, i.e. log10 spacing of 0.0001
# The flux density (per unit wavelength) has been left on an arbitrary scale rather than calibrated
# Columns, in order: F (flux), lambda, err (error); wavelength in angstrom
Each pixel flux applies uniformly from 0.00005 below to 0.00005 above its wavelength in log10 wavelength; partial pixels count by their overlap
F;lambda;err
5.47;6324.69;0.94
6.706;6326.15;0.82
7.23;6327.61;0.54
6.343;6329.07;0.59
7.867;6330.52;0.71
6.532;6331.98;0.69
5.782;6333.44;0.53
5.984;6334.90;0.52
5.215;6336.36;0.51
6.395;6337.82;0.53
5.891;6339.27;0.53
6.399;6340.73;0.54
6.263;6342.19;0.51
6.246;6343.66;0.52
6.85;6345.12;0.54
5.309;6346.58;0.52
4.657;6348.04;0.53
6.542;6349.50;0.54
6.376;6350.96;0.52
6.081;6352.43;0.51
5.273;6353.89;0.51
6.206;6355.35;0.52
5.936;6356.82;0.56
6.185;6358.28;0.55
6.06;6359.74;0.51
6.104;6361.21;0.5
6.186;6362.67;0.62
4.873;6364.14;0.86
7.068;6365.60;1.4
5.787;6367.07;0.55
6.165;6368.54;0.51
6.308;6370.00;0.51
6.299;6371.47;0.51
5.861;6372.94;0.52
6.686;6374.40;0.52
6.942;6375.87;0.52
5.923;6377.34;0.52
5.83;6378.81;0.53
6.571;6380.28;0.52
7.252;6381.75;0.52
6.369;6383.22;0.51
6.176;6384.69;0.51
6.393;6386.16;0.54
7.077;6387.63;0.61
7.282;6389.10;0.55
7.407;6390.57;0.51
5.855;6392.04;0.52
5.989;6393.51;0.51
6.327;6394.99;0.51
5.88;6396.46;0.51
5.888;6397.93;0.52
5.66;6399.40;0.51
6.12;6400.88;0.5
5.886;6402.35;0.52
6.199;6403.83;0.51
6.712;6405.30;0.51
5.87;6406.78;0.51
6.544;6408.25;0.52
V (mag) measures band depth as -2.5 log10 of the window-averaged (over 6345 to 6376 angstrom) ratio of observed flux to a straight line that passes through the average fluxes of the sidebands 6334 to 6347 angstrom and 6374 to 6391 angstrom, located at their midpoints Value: 0.05 mag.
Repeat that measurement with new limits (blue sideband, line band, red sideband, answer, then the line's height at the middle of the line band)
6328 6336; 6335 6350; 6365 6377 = 0.08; 6.44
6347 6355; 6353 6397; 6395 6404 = -0.07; 5.87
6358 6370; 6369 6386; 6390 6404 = -0.05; 6.08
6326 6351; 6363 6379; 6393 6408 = 0.00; 6.15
